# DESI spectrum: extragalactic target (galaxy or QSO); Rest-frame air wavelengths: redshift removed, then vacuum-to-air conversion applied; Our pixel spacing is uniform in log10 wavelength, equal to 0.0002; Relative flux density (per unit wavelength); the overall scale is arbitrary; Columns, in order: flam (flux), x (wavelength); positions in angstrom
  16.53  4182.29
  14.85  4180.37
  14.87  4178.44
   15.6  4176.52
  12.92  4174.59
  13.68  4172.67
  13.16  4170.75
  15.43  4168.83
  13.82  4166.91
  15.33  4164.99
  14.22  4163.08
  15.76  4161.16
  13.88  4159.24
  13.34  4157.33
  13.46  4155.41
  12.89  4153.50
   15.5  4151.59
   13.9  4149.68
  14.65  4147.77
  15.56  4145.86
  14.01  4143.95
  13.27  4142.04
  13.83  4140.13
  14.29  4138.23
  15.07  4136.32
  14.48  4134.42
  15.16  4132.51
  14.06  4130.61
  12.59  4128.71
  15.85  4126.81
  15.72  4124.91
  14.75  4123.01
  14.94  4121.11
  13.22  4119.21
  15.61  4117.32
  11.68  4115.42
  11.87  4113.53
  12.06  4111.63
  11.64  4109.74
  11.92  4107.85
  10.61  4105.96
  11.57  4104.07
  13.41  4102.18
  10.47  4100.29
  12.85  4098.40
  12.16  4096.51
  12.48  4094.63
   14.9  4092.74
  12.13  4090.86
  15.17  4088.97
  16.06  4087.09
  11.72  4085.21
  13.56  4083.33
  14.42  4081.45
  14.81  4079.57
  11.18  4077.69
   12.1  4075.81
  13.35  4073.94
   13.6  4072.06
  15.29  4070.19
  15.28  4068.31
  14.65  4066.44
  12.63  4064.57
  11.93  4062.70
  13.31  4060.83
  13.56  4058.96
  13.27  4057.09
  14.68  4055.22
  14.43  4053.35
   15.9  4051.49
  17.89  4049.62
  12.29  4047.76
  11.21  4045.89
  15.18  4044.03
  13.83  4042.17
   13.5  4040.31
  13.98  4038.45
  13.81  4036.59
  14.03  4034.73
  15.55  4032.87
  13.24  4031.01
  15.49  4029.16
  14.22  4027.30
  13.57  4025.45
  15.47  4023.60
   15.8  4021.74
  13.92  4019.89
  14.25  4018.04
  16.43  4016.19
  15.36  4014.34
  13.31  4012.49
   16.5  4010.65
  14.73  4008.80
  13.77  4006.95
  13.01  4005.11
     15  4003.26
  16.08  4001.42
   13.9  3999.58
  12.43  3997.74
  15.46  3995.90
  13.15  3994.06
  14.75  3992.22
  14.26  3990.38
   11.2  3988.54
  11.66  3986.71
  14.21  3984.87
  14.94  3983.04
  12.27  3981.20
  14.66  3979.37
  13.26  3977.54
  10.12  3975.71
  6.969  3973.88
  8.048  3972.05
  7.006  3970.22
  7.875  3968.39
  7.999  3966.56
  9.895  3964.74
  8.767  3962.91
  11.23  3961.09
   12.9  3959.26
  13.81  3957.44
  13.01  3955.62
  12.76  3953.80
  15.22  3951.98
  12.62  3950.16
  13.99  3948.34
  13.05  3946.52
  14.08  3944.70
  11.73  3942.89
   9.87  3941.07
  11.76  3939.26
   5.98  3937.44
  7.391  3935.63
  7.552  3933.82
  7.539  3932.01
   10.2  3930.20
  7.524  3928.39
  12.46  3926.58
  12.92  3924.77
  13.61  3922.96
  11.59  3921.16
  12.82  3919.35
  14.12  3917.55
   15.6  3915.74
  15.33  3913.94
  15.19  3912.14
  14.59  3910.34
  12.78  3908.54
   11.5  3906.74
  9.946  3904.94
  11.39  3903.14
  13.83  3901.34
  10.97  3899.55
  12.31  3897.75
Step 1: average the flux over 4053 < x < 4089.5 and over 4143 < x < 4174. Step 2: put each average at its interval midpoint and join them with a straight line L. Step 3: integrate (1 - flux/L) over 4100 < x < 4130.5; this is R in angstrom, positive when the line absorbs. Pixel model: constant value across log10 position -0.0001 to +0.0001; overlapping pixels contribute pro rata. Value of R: 2.0 angstrom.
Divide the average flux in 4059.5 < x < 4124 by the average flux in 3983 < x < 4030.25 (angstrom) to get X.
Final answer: 0.92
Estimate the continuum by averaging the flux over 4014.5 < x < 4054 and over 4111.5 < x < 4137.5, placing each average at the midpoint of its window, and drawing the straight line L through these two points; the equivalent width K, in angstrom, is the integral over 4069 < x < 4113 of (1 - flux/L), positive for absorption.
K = 4.13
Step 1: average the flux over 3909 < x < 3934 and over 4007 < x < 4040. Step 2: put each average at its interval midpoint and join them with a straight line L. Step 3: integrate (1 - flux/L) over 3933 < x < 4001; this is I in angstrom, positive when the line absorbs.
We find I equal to 8.8 angstrom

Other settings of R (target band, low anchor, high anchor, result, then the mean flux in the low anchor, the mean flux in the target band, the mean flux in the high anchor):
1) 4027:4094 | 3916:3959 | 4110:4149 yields -3.76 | 11.6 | 13.9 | 14.1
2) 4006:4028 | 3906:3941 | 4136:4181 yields -3.72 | 11.6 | 14.8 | 14.3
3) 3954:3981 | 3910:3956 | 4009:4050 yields 4.92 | 12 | 10.5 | 14.4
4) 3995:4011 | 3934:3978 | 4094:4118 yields -4.73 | 10.7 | 14.5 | 12.1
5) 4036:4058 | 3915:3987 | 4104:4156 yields -2.69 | 11.3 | 14.2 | 13.8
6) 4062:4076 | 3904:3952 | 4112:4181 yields -0.35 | 11.8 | 13.7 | 14.2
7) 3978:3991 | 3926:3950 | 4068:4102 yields -2.34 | 10.3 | 13.3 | 13.4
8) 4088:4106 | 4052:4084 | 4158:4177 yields 1.54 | 13.7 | 12.7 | 14.3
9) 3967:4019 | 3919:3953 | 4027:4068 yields -1.30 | 11.1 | 13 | 14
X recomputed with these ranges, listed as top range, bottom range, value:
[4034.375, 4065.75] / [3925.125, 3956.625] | 1.26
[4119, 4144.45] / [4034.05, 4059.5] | 1.02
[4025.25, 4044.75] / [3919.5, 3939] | 1.44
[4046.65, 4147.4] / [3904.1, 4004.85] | 1.14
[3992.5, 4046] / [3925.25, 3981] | 1.35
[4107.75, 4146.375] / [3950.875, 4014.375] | 1.11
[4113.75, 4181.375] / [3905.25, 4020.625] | 1.16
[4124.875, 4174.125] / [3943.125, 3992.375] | 1.21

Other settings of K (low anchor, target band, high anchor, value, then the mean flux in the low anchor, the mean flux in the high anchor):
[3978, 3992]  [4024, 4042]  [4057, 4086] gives -1.03 angstrom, 13.4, 13.4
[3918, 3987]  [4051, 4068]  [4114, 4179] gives -1.24 angstrom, 11.2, 14.3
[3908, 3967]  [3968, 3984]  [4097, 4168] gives 2.02 angstrom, 11.8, 13.7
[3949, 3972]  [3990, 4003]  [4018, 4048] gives -1.84 angstrom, 11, 14.1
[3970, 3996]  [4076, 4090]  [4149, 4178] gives -0.46 angstrom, 12.2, 14.2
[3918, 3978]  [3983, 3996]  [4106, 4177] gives -2.32 angstrom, 10.8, 14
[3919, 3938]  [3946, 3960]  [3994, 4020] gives -2.53 angstrom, 9.95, 14.6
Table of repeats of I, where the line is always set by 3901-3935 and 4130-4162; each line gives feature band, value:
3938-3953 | -0.4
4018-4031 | -1.5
